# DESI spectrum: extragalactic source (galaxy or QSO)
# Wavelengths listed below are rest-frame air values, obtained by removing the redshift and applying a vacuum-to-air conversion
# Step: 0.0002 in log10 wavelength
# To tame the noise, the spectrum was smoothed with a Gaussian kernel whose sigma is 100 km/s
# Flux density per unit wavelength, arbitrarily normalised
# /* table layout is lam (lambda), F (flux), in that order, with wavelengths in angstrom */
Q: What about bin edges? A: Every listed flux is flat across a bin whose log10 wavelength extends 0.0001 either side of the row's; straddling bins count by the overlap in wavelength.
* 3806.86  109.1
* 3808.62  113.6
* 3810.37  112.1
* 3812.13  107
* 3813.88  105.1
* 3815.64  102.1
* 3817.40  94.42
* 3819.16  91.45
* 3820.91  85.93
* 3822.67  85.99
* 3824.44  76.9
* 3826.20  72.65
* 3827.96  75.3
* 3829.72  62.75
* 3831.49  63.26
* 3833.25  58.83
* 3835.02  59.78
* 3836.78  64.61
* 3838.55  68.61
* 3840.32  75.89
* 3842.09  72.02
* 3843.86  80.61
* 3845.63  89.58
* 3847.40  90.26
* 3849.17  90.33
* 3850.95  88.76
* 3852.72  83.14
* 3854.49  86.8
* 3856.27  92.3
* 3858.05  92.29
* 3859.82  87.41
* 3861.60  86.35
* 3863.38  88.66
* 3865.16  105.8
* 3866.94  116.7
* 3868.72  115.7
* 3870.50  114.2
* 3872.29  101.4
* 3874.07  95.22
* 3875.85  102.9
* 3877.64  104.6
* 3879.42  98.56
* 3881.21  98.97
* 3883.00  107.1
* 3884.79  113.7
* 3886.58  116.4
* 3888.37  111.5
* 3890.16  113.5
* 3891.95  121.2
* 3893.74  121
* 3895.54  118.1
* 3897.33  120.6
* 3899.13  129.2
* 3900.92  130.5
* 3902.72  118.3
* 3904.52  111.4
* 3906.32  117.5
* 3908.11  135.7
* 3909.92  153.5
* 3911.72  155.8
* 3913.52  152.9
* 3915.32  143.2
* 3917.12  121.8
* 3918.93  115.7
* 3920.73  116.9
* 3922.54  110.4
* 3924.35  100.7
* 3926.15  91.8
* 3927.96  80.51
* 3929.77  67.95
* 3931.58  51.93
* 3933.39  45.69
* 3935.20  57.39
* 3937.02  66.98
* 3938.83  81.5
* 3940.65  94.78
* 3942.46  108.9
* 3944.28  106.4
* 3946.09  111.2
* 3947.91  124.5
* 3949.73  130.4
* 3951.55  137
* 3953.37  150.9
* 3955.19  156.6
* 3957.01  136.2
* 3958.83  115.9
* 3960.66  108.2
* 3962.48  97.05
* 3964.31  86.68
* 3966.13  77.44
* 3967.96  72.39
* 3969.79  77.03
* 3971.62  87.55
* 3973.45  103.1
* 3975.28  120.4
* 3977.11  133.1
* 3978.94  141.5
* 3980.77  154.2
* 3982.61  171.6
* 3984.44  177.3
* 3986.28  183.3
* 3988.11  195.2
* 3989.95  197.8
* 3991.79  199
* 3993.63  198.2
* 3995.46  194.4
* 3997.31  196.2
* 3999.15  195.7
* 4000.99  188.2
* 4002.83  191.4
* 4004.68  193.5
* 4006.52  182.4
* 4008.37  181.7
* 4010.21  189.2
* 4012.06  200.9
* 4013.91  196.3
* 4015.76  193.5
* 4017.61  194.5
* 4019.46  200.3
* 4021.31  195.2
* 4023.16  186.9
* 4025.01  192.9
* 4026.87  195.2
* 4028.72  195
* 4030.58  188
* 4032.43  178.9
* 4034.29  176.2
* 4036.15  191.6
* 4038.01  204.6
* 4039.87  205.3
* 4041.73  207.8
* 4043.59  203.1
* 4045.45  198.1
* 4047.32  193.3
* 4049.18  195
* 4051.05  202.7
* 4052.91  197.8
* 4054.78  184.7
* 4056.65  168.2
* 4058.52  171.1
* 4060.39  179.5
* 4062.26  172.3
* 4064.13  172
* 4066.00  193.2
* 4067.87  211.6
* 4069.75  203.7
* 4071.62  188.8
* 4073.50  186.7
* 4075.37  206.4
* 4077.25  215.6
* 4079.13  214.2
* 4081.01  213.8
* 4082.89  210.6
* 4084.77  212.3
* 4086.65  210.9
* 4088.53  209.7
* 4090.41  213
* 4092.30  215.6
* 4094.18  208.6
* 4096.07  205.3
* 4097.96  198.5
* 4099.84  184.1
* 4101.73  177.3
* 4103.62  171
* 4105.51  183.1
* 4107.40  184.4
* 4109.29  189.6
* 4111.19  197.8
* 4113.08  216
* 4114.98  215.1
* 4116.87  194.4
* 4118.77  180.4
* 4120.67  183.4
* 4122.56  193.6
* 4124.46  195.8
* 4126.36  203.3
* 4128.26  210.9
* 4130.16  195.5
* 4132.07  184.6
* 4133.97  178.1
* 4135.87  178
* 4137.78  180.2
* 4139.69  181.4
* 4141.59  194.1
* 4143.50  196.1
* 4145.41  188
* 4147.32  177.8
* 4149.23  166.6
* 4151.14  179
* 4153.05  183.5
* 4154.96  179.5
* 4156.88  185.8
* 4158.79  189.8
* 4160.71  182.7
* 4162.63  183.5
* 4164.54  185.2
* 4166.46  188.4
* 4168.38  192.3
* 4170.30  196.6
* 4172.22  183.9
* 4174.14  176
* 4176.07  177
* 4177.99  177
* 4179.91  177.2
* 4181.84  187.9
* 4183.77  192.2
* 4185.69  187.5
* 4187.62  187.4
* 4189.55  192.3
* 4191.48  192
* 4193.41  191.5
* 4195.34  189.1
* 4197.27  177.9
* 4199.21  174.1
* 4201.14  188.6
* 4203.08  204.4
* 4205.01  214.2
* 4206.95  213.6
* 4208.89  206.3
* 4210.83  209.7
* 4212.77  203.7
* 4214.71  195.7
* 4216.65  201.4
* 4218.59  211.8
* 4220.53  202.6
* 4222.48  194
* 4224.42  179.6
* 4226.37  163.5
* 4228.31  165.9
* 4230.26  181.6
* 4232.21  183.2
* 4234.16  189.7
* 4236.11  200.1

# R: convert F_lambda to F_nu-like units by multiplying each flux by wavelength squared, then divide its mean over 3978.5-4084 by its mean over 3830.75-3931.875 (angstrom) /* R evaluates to 2.01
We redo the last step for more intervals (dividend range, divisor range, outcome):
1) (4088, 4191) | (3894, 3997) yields 1.70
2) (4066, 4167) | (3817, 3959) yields 2.14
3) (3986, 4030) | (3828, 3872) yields 2.47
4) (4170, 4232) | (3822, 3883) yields 2.60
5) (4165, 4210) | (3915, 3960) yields 2.05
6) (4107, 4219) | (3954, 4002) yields 1.44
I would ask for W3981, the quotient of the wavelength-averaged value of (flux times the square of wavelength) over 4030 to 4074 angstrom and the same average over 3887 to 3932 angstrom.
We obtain 1.75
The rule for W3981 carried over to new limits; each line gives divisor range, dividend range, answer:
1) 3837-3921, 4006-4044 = 1.93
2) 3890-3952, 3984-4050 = 1.84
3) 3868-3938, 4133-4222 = 1.99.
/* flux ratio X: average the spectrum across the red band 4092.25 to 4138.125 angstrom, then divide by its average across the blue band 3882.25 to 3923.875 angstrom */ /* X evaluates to 1.55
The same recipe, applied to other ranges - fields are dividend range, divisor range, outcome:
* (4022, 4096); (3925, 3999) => 1.60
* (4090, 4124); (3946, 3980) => 1.70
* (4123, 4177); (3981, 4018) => 0.98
